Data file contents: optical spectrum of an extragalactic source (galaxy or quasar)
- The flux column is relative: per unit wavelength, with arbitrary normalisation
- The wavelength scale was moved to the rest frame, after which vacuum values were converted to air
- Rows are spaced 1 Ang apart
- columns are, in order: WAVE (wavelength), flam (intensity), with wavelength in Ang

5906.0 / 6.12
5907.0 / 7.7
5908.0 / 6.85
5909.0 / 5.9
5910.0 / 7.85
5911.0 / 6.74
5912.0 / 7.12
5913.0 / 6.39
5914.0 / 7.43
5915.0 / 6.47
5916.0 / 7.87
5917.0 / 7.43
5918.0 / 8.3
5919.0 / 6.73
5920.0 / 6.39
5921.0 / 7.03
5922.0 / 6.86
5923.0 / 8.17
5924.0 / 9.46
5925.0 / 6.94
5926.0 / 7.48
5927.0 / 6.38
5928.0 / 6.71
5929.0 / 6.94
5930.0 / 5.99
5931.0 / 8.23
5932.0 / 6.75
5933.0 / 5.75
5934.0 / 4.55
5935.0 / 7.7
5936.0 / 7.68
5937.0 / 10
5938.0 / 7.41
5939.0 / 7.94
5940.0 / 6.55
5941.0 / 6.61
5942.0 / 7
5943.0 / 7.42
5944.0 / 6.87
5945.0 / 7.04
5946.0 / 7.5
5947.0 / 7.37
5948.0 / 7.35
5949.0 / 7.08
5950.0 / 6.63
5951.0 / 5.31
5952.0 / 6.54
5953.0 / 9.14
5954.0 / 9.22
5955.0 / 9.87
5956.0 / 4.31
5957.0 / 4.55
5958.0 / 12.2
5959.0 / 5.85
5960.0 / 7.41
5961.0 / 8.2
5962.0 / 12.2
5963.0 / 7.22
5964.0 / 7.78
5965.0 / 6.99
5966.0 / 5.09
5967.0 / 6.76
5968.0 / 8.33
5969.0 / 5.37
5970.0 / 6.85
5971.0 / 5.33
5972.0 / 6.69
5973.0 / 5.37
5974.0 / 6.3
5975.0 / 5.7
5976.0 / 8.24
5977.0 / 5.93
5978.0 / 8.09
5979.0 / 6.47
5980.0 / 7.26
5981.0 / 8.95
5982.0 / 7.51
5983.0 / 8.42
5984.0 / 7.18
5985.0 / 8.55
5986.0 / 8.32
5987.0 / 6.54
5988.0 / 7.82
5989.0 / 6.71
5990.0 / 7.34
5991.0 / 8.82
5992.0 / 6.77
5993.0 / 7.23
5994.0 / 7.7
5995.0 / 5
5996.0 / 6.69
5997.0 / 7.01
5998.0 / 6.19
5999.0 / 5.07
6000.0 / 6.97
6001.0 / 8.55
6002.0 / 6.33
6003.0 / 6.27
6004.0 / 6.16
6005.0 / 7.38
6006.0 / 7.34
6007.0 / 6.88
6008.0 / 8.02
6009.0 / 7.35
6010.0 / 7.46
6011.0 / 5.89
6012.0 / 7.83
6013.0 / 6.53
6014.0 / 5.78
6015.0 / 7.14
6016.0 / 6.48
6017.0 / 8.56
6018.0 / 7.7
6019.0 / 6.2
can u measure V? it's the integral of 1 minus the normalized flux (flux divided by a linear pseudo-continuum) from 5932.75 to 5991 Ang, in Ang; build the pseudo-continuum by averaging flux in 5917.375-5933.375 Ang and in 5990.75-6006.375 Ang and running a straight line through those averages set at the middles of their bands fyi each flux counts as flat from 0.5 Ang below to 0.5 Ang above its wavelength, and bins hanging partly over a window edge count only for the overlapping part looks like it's -2.4 Ang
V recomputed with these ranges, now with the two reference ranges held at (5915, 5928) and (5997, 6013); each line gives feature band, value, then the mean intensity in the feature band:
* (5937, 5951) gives 0.1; 7.17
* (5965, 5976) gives 1.2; 6.31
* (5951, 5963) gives -1.4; 7.98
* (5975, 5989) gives -1.0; 7.53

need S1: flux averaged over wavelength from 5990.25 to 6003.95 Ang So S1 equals 6.8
